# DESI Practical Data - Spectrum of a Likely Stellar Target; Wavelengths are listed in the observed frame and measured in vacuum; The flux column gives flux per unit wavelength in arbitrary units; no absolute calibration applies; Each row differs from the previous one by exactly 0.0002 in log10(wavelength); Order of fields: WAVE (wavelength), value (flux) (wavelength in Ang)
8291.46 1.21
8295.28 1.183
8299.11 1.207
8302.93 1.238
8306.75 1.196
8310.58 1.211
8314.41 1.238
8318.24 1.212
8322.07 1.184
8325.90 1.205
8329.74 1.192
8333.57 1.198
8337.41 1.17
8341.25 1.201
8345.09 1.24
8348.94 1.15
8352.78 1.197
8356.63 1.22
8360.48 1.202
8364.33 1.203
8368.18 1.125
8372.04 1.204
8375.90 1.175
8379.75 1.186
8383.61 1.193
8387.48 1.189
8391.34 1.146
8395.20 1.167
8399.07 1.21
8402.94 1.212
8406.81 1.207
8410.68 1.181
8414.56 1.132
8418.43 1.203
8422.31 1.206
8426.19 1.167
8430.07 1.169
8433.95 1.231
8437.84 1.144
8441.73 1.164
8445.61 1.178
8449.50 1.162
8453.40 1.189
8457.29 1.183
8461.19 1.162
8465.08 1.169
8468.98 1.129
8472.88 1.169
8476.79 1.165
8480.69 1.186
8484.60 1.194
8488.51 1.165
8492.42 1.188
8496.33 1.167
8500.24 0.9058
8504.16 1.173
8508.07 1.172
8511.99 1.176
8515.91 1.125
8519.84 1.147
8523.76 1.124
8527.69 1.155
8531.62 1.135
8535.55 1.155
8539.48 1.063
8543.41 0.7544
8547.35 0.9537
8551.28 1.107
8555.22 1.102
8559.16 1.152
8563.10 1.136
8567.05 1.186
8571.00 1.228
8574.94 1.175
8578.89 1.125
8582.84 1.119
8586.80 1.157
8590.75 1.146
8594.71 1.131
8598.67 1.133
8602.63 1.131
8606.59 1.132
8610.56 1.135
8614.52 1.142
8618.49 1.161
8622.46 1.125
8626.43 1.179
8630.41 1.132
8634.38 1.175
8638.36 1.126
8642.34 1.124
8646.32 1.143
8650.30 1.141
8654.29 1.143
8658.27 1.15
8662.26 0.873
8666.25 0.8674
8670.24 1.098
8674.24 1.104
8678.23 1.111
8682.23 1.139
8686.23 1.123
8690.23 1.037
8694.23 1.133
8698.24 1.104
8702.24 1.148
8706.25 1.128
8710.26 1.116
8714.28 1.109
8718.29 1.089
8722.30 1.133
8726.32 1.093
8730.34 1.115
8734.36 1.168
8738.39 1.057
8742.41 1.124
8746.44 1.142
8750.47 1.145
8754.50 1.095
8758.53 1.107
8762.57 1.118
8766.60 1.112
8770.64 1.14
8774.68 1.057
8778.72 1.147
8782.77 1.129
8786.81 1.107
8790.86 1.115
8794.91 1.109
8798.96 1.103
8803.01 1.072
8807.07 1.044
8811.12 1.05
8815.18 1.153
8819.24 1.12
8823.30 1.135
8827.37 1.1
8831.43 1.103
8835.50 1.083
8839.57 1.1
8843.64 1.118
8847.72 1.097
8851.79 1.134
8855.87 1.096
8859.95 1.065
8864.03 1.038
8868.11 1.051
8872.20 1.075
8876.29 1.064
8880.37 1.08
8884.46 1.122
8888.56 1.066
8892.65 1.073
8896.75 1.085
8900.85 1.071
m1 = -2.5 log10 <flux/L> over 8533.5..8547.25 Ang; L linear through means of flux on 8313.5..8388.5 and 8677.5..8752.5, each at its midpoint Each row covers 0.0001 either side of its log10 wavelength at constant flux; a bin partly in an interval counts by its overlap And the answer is 0.17 mag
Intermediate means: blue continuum 1.19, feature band 0.987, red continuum 1.12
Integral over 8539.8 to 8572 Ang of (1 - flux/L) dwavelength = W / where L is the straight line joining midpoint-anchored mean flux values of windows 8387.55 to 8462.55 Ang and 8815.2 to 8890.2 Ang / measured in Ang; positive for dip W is 2.3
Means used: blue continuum 1.18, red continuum 1.09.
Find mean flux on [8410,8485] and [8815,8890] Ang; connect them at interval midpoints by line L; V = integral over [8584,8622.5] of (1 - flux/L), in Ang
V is 0.1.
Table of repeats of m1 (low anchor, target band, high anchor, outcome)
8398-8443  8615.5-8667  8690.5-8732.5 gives 0.02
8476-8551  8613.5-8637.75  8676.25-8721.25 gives -0.04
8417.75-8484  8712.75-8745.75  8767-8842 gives 0.01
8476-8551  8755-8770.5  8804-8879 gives -0.02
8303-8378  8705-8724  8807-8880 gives 0.00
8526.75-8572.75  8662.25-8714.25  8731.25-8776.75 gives 0.02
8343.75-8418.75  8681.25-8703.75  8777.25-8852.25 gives 0.02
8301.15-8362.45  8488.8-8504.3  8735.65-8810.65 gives 0.06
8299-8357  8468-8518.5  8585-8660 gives 0.02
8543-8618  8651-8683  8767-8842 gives 0.05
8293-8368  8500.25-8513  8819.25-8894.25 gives 0.03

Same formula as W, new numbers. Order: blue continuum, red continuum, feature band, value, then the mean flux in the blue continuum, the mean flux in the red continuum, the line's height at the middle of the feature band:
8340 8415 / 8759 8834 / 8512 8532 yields 0.32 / 1.19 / 1.11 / 1.16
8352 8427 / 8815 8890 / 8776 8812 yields 0.23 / 1.19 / 1.09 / 1.11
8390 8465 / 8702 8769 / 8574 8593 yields 0.09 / 1.18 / 1.12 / 1.15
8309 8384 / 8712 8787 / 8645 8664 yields 0.72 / 1.2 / 1.12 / 1.13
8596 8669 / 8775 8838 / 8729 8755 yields -0.38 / 1.11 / 1.1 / 1.11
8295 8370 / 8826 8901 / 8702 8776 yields -0.22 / 1.2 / 1.09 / 1.11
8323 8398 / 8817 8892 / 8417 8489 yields -0.36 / 1.19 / 1.09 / 1.17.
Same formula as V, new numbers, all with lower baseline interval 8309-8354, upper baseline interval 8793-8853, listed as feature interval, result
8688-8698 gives 0.3 Ang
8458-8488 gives 0.1 Ang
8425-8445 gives 0.1 Ang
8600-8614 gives 0.1 Ang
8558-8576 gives -0.4 Ang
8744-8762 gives -0.1 Ang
